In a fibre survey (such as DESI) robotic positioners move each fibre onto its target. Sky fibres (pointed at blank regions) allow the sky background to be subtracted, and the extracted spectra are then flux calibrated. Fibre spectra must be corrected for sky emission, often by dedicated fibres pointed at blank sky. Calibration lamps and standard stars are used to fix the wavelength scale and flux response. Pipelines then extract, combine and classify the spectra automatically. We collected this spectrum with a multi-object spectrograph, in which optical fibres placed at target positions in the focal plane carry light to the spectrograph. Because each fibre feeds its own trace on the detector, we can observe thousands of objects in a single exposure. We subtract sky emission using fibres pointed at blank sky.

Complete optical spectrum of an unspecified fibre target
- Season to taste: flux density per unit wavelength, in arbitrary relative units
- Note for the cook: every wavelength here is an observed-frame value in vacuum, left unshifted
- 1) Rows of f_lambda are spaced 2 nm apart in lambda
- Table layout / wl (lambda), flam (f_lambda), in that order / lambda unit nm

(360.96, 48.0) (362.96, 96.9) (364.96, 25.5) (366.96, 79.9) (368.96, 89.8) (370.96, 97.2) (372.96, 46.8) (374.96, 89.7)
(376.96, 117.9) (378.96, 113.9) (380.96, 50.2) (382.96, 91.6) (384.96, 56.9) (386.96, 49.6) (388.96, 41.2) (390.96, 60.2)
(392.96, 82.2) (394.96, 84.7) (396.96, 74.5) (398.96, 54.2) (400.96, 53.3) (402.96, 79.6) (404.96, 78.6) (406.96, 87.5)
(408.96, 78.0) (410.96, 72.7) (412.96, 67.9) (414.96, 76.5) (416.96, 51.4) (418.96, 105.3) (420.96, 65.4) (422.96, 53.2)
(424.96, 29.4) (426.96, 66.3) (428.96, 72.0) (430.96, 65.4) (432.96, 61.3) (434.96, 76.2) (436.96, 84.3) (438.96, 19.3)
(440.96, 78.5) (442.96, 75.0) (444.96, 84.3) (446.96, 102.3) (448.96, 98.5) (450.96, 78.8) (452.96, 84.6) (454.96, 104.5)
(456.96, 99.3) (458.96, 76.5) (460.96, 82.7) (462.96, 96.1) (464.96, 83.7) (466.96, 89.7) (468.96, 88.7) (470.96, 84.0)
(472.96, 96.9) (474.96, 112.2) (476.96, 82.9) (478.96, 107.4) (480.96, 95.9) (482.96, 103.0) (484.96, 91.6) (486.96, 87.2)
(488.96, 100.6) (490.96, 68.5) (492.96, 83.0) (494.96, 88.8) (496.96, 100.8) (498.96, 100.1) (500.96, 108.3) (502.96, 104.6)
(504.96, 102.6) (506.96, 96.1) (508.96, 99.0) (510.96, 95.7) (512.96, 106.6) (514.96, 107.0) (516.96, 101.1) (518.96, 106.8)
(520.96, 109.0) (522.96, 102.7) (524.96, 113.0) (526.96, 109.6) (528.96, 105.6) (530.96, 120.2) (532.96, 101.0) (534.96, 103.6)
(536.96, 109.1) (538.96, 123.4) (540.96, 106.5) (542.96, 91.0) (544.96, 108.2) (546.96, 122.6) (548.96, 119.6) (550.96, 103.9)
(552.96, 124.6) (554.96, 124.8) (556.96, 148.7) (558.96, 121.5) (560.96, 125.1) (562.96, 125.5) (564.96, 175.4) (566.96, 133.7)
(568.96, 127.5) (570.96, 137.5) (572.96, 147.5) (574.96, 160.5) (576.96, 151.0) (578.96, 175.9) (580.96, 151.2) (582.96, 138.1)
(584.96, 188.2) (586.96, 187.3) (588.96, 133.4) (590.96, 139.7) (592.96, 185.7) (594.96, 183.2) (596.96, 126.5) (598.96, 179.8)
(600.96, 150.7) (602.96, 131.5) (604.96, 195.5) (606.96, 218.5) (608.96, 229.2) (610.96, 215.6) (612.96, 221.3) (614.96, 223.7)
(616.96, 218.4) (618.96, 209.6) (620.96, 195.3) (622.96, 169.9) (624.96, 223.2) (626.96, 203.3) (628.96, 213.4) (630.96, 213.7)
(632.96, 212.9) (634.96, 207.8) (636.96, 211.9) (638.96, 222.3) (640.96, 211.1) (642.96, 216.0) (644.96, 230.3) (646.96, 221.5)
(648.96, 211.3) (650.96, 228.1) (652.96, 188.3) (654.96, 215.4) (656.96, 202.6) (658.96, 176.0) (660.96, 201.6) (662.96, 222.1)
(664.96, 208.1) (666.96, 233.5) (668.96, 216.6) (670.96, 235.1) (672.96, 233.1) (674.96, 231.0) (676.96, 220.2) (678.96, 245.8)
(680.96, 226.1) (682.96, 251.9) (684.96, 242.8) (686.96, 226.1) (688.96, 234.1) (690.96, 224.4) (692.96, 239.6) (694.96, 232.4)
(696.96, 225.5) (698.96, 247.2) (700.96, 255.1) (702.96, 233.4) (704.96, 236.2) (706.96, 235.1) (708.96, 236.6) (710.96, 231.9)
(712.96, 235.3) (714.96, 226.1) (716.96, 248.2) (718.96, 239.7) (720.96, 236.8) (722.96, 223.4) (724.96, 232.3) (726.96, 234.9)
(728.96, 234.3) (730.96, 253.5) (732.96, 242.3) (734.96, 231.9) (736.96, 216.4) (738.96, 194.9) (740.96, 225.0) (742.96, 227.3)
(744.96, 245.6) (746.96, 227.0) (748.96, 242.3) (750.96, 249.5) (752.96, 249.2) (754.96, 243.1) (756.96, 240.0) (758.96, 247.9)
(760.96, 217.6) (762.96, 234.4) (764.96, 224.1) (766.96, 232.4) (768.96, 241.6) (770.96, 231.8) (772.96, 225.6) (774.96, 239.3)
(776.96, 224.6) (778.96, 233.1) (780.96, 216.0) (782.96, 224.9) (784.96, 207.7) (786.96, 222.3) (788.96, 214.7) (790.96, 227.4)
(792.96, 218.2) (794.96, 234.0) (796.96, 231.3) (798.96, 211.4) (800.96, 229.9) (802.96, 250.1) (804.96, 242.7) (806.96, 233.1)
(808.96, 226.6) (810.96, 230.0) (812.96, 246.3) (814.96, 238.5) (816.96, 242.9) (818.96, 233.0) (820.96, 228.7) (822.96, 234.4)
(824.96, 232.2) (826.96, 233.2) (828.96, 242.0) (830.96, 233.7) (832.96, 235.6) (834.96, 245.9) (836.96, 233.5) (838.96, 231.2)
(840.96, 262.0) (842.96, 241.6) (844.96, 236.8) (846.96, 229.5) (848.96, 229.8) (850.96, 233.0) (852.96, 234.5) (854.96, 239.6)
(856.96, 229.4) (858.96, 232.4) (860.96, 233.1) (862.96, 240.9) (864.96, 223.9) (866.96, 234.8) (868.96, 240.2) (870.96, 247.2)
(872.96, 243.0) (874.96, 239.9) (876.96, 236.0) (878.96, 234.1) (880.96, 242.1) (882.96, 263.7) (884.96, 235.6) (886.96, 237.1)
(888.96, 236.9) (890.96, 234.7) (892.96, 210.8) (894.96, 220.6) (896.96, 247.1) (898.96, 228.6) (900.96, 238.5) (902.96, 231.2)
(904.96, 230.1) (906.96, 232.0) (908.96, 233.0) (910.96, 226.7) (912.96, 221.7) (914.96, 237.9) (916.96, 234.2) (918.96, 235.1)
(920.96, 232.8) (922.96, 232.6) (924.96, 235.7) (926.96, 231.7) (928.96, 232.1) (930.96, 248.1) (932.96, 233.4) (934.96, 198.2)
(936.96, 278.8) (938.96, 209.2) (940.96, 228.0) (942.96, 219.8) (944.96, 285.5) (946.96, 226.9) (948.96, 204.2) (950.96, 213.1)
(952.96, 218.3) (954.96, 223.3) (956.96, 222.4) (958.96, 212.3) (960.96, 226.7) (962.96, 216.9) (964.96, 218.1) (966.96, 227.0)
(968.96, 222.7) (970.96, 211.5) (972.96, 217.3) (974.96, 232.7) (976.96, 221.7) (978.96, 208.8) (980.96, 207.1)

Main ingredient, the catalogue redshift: 0.52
